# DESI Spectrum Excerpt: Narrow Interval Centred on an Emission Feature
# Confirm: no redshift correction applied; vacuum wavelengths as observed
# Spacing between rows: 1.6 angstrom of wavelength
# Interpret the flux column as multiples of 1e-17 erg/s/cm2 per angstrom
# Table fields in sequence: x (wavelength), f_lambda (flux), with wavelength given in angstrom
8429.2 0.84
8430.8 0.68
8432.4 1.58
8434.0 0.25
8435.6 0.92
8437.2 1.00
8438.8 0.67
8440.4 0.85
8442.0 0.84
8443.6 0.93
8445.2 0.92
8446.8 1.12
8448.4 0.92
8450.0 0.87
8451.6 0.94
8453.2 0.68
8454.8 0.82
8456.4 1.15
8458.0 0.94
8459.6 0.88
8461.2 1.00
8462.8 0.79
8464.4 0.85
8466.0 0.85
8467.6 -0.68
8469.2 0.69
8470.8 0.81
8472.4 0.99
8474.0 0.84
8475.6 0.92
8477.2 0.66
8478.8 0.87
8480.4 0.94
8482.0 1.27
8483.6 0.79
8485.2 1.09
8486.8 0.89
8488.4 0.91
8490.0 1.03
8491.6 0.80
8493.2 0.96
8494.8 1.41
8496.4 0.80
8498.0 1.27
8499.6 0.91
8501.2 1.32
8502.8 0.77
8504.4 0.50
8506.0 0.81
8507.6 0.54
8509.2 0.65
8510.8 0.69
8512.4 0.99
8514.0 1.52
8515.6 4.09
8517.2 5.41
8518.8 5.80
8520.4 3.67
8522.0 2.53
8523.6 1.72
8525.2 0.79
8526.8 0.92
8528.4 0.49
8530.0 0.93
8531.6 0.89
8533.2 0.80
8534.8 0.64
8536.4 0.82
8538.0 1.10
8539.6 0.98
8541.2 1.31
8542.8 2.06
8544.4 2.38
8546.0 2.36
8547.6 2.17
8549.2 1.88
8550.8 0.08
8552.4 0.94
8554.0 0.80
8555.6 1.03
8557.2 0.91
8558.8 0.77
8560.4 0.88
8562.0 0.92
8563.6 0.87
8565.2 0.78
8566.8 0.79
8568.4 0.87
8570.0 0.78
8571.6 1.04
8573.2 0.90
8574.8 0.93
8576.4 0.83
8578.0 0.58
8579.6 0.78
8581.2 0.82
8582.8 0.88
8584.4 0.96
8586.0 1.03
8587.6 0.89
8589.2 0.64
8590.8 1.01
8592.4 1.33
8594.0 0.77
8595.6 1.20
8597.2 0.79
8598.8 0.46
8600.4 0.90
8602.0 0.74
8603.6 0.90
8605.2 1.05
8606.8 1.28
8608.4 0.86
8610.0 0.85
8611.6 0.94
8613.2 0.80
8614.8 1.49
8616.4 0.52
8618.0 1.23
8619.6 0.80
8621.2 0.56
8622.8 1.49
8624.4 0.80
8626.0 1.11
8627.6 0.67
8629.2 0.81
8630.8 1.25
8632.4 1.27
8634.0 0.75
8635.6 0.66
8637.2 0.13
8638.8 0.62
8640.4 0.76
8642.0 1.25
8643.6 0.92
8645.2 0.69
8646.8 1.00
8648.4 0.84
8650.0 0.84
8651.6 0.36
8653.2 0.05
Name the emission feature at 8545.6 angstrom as [N II] 6583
